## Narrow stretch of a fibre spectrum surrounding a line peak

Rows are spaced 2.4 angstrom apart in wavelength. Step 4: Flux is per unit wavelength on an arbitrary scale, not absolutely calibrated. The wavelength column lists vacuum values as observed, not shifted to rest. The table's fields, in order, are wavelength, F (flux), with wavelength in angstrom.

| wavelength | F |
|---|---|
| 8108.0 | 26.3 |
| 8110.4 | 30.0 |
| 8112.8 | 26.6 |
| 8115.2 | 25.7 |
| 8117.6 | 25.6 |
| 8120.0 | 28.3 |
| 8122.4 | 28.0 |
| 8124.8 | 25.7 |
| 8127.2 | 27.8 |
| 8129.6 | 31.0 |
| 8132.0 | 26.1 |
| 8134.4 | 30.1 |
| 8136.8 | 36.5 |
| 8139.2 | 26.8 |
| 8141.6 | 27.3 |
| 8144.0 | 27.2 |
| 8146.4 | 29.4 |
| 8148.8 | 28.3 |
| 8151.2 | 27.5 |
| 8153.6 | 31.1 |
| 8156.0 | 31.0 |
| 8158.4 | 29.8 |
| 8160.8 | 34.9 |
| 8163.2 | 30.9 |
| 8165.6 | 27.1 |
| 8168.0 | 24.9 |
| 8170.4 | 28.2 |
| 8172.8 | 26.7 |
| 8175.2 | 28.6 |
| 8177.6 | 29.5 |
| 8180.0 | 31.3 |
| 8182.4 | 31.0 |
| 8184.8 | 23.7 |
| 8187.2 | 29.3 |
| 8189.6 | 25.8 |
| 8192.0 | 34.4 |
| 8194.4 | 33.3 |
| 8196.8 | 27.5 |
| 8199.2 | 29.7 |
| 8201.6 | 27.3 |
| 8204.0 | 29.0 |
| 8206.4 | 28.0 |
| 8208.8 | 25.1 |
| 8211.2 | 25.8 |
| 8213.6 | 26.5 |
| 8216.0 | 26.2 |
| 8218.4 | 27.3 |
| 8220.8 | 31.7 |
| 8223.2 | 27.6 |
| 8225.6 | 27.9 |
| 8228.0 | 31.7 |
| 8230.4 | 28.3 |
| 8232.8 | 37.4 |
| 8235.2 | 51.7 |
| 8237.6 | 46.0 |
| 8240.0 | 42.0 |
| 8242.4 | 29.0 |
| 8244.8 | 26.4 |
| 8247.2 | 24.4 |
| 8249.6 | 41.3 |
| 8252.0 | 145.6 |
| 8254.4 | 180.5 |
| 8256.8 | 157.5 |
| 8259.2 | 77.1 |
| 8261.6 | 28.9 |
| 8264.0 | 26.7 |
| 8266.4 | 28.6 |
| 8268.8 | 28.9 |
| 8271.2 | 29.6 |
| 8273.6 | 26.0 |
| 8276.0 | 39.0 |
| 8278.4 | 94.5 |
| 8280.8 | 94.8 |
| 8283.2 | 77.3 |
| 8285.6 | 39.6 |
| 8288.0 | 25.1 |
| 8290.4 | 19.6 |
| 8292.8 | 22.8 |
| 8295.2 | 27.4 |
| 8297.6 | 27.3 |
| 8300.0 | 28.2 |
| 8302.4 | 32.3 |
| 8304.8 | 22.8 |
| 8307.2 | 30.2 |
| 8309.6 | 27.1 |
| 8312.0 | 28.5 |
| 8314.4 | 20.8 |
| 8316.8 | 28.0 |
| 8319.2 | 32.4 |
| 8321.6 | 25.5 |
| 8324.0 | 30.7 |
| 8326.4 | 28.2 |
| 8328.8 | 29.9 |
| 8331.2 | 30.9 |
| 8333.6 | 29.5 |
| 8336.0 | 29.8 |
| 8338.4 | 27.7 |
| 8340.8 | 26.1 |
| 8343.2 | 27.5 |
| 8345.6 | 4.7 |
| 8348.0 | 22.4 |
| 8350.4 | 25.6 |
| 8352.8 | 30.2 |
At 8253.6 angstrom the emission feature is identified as H-alpha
